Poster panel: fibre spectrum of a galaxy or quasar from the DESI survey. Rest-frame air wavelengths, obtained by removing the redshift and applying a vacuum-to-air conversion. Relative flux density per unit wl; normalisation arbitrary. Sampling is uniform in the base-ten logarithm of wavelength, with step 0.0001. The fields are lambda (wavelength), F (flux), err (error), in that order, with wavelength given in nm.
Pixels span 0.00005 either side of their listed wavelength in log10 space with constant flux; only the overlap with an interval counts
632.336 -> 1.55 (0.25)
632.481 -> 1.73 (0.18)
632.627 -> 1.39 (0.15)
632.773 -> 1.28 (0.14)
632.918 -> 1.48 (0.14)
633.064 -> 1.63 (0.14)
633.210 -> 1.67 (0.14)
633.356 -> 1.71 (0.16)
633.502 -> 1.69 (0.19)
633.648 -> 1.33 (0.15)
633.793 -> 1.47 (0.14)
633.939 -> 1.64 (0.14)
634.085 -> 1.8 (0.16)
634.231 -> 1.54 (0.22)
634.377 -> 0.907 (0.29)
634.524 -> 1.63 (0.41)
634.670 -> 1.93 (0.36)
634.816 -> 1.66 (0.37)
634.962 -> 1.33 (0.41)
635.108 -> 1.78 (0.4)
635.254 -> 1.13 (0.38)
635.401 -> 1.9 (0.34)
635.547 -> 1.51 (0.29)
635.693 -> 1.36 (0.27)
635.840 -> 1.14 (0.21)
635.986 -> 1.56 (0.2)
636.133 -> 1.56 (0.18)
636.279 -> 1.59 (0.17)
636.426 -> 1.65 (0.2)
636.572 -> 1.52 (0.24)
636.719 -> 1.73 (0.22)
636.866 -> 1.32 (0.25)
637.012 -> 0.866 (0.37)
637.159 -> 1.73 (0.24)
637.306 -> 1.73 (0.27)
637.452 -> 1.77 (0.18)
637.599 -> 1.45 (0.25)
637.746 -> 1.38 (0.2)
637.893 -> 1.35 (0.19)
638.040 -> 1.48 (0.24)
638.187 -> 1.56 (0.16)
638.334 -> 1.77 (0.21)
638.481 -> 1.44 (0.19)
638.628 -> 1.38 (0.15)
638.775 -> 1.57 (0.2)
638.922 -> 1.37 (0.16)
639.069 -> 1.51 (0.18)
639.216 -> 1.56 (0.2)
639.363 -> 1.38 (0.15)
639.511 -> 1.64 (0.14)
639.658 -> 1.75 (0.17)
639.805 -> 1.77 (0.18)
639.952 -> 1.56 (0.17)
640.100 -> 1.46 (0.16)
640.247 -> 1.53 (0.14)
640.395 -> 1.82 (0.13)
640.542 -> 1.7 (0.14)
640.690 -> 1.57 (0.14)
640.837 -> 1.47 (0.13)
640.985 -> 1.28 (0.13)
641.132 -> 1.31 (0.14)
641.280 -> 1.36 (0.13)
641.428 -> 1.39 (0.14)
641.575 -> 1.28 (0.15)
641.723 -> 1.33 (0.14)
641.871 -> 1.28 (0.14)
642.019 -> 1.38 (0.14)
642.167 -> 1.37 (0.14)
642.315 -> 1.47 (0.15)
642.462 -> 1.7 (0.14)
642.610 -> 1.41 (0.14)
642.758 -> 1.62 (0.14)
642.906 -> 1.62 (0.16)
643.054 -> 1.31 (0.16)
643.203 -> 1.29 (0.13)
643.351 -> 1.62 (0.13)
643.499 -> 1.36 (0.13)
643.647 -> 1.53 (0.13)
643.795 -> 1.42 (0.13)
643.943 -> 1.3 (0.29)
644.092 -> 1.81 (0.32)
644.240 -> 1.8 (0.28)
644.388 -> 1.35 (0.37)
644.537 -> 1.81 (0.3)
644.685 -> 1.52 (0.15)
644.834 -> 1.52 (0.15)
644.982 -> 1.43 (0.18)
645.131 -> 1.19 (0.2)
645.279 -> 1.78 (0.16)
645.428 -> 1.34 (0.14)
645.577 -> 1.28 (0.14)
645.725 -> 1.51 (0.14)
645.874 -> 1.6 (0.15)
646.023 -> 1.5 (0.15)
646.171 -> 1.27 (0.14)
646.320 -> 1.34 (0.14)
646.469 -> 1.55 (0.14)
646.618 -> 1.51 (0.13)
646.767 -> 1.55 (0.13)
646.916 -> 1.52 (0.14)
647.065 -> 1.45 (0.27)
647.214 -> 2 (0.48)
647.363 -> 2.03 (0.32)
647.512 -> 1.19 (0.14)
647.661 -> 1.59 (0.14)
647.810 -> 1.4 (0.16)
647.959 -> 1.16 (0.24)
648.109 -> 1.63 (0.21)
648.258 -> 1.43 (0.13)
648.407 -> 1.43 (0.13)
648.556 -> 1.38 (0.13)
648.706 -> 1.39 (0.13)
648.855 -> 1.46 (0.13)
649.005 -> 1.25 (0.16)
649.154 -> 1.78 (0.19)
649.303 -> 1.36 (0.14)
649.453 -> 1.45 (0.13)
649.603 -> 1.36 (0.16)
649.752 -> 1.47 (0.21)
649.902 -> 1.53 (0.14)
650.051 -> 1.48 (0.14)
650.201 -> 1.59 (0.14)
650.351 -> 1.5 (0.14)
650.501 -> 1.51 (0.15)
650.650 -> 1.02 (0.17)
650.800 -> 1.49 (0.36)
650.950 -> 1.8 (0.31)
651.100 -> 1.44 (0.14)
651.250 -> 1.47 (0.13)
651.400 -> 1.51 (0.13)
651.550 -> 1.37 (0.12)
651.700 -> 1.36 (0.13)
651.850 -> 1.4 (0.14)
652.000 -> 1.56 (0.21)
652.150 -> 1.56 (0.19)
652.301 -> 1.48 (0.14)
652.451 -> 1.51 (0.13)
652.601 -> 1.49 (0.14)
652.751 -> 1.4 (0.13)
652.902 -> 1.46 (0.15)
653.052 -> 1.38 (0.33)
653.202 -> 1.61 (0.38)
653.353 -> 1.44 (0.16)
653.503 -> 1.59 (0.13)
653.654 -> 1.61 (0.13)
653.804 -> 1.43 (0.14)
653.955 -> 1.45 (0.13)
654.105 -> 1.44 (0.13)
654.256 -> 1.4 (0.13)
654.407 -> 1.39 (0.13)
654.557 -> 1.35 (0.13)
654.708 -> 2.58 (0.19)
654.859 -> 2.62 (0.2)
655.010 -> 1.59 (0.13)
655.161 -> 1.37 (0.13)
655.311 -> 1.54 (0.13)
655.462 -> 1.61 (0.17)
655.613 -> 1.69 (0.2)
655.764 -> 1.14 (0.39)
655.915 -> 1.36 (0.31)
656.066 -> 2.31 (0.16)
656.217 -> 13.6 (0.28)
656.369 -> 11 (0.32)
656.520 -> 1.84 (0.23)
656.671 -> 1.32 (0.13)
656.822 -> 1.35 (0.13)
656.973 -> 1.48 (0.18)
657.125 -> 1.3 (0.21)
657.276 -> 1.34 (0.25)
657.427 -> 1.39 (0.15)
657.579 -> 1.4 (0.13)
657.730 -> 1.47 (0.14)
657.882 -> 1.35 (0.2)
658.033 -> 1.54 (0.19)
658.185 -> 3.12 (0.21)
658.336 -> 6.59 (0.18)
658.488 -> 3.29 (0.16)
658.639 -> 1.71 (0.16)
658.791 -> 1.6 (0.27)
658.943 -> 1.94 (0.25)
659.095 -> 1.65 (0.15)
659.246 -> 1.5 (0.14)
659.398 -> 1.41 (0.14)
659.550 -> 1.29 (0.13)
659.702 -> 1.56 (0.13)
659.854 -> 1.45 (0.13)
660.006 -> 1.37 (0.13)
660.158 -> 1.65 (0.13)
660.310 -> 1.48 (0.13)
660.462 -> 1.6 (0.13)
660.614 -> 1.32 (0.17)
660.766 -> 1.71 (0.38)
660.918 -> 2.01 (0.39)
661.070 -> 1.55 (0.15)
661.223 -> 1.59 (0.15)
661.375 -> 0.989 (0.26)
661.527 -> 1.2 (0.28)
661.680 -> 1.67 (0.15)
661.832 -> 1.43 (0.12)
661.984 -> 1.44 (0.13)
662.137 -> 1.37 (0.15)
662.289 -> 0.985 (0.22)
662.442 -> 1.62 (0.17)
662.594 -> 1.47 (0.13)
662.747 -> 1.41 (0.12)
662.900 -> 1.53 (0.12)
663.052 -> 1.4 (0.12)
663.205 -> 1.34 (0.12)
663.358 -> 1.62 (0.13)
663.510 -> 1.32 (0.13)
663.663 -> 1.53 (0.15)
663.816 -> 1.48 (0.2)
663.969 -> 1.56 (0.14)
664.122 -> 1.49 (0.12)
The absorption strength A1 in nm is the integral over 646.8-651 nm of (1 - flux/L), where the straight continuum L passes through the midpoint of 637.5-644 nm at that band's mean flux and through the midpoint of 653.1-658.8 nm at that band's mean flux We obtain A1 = 0.990 nm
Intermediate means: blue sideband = 1.48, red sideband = 2.35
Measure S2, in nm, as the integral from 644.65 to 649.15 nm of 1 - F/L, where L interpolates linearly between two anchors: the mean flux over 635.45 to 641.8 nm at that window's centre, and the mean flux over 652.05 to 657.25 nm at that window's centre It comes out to 0.91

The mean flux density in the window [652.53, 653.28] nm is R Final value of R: 1.47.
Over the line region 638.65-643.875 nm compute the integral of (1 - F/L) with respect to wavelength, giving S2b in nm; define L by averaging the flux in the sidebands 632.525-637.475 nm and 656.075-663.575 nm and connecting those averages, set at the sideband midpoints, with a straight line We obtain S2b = 0.575 nm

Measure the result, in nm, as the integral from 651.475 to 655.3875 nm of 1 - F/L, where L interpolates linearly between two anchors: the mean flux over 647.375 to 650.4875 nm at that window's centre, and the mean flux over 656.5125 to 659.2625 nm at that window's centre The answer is 0.371 nm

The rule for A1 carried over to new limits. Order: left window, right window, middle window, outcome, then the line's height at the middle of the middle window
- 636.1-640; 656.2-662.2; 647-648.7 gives 0.28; 1.81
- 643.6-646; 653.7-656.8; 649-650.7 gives 0.50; 2.07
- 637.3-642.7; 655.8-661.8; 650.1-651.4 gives 0.31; 1.94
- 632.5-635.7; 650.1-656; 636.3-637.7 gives 0.01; 1.54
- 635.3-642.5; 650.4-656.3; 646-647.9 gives 0.19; 1.7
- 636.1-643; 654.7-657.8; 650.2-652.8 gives 0.95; 2.31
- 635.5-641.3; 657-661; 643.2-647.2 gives 0.30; 1.62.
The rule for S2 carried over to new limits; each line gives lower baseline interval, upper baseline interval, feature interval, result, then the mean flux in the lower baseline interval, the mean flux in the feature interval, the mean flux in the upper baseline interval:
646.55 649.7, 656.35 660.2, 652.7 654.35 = 0.30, 1.49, 1.47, 2.06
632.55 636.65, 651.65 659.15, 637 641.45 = 0.38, 1.53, 1.52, 2.15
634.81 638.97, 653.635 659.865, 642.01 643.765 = 0.26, 1.5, 1.48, 2.29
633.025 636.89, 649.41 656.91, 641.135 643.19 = 0.36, 1.55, 1.42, 1.97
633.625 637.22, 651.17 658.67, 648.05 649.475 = 0.35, 1.51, 1.45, 2.14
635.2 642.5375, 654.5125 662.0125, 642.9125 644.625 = 0.15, 1.49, 1.51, 2.16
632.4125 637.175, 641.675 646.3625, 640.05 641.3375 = -0.01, 1.52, 1.5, 1.47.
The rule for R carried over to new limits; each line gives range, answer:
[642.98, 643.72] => 1.42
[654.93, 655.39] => 1.51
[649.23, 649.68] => 1.39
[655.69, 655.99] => 1.25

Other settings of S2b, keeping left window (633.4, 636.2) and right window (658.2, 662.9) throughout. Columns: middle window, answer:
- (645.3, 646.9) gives 0.157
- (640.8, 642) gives 0.184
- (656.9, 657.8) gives 0.167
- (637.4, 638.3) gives 0.025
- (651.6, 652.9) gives 0.158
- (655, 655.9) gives 0.119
